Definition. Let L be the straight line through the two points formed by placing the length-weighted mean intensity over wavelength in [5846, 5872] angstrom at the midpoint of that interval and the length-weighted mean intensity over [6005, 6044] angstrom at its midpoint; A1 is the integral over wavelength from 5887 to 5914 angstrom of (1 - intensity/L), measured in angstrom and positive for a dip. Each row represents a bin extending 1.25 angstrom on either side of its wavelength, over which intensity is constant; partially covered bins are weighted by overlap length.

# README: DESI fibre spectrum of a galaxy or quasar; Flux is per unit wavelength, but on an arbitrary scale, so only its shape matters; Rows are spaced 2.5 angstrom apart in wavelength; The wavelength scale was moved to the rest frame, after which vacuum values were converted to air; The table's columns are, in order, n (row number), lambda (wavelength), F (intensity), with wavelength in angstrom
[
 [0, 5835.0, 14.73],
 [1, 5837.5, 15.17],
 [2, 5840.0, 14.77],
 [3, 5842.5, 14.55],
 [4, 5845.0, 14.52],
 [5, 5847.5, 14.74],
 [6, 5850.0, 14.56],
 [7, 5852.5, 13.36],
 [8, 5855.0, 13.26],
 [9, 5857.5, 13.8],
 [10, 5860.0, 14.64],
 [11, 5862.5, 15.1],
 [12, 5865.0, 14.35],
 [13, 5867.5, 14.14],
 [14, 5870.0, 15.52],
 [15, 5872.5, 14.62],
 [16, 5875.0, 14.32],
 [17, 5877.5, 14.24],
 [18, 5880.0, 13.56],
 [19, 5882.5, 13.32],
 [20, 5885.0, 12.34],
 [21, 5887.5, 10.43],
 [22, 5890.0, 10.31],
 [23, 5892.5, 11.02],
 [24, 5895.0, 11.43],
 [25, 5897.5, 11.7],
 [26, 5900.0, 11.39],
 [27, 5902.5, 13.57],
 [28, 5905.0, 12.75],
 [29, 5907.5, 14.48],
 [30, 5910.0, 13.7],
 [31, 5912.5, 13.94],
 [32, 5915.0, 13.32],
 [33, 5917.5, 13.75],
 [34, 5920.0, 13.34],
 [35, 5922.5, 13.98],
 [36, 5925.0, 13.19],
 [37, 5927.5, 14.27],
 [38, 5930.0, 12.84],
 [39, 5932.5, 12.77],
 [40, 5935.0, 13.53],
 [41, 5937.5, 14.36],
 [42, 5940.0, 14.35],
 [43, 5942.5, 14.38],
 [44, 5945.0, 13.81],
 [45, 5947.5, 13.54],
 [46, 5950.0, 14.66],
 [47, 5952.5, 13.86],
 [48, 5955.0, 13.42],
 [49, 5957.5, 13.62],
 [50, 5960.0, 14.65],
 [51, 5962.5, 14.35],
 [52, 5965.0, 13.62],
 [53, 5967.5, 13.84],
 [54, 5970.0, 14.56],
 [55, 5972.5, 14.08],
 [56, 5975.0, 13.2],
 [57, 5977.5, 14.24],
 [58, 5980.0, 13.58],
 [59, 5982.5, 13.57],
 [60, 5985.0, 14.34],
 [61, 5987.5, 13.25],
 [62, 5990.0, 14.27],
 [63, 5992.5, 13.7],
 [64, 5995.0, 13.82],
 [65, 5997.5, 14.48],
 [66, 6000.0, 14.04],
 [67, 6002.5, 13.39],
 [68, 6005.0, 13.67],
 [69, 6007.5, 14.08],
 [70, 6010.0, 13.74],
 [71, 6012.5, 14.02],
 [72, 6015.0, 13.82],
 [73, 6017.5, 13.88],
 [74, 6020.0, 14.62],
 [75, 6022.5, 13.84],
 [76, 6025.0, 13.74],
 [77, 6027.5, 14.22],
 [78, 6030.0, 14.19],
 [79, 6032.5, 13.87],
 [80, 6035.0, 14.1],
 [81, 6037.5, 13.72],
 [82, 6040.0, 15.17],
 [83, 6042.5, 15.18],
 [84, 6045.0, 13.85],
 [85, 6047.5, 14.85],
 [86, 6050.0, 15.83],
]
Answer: 3.8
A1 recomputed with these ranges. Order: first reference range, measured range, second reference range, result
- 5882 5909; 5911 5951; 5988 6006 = -3.33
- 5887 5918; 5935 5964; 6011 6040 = -2.21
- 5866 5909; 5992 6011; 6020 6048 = 0.10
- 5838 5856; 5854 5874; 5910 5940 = -0.41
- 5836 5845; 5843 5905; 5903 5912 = 3.89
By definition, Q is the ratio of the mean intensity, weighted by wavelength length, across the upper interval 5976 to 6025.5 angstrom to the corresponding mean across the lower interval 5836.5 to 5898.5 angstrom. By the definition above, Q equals 1.02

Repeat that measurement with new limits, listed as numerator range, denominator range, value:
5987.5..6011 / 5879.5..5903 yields 1.18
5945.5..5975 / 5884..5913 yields 1.14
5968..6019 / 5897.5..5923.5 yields 1.04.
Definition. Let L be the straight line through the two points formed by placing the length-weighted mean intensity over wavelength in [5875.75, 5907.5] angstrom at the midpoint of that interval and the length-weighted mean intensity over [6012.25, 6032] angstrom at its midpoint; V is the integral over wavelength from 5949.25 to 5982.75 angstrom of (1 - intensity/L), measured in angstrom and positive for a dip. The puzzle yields -1.7 angstrom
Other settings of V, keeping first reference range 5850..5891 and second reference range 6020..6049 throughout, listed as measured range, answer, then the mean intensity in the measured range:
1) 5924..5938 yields 0.4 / 13.5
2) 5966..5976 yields 0.1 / 13.9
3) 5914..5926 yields 0.3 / 13.5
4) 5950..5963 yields 0.0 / 14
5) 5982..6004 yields 0.4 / 13.9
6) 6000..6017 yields 0.4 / 13.8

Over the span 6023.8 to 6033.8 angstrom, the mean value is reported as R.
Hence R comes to 14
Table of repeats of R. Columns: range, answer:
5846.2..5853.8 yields 14.2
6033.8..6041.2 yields 14.3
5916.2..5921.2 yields 13.5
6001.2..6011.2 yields 13.7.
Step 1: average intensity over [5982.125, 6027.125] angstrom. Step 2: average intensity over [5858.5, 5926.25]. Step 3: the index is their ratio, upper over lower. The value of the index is 1.05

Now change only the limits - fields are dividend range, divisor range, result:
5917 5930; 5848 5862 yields 0.97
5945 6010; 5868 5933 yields 1.06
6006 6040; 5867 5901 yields 1.10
